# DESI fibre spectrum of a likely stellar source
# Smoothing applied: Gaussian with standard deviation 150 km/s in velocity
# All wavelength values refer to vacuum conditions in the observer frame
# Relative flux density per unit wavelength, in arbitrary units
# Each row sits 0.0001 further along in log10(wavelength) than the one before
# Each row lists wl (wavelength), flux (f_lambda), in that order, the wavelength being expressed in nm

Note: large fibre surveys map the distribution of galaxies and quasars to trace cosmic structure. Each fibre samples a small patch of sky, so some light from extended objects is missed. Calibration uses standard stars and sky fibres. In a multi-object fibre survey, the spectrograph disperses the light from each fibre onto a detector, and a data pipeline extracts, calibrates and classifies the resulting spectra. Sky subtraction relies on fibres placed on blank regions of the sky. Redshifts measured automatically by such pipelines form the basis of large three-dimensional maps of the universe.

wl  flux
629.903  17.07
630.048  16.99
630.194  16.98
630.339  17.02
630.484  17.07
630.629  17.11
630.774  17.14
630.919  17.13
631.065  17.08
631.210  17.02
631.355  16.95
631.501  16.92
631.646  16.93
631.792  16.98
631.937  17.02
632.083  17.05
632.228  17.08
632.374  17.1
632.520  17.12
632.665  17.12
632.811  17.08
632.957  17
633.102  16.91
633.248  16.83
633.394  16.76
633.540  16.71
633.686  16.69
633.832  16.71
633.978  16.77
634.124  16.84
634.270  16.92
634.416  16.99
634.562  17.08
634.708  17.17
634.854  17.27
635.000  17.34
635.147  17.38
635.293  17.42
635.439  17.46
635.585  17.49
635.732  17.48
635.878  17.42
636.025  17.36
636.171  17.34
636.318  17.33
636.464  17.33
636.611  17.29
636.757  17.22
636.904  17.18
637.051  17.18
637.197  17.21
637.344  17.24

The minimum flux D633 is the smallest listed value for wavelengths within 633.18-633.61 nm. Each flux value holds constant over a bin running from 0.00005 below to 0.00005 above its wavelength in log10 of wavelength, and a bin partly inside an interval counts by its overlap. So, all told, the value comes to 16.71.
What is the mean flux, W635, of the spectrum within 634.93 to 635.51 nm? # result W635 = 17.4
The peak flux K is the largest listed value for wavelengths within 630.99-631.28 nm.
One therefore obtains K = 17.08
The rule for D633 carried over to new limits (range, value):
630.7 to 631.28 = 17.02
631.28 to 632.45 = 16.92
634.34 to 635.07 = 16.99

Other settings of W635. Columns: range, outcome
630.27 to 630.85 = 17.1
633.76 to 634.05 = 16.7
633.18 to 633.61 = 16.8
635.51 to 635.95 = 17.5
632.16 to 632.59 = 17.1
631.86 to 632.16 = 17.1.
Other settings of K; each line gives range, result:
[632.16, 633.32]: 17.12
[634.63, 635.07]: 17.34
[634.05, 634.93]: 17.27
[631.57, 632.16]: 17.05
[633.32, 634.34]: 16.92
